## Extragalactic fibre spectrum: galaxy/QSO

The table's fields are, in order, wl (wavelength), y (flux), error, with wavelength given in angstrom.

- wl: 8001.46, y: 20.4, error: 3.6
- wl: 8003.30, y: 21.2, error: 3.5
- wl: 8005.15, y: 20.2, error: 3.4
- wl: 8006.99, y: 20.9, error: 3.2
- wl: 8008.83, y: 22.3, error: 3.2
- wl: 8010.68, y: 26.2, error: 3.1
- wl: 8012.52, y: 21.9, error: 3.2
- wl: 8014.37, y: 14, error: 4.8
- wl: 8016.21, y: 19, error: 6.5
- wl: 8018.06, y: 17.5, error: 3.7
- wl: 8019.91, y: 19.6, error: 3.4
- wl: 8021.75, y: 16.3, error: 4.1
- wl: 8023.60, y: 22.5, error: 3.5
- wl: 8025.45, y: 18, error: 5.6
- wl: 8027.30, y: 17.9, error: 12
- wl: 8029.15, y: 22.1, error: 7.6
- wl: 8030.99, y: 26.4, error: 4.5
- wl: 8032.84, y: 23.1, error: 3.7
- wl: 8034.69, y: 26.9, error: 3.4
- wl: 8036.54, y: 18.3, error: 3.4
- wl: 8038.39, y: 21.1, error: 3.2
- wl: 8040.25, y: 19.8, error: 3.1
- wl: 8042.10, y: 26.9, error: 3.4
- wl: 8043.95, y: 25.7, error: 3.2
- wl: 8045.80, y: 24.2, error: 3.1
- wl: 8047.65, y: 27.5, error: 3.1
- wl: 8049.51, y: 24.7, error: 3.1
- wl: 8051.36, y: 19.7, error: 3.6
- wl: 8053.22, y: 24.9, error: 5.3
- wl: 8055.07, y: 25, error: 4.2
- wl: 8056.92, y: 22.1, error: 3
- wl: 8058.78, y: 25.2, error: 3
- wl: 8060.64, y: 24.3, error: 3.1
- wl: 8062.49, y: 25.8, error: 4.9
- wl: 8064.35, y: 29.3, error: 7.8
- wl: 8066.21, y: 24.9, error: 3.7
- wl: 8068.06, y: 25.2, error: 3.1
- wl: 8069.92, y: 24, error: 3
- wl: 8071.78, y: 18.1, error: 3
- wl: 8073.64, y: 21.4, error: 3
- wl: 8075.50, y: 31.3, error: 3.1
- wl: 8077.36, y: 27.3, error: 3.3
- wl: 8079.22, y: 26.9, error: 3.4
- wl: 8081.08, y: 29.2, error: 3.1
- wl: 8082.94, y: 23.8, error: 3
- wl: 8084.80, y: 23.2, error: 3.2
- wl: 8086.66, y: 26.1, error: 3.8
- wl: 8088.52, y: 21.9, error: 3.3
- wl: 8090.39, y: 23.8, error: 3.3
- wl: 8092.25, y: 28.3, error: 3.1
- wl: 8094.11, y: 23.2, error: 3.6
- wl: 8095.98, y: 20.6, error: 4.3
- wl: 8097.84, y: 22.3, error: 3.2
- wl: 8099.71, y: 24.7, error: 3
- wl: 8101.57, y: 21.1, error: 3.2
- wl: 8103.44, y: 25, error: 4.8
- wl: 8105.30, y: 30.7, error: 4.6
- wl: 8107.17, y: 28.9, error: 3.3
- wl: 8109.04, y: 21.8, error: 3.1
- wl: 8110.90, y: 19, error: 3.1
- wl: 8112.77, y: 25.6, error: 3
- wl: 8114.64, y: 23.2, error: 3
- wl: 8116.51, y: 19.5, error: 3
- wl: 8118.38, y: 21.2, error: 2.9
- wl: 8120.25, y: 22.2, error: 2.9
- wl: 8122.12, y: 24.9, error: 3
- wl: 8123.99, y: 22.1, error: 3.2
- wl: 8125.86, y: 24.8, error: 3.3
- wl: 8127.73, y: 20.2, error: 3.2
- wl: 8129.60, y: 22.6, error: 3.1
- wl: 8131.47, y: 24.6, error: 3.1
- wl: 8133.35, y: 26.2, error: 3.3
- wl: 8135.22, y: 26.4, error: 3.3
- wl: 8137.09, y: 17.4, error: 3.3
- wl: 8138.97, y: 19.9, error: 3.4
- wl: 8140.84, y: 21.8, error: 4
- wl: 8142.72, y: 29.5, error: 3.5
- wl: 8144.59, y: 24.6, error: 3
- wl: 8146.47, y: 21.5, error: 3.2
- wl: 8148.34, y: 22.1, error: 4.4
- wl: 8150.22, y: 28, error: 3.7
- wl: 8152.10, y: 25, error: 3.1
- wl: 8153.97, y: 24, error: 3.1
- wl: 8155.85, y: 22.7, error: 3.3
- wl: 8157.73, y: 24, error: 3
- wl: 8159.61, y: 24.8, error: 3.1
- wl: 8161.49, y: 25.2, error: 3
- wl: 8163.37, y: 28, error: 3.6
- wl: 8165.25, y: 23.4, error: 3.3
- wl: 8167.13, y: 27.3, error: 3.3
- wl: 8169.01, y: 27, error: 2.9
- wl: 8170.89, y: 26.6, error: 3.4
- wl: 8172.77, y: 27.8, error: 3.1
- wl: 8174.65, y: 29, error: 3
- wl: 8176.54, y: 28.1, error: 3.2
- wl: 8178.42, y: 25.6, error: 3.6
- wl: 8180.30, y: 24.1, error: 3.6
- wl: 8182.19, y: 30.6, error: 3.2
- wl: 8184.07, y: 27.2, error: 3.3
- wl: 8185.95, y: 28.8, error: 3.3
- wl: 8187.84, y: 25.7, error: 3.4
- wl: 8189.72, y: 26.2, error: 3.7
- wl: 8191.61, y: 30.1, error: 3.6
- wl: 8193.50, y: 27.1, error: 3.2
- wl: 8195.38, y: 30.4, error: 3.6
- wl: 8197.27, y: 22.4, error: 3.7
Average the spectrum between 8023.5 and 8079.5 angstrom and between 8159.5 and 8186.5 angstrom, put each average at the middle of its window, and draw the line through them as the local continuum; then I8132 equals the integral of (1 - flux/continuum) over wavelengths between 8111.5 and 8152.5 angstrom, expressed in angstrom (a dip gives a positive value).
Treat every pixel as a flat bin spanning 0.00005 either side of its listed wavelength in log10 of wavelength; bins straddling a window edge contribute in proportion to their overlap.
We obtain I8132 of 4.2 angstrom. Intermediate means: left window 23.9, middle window 23.3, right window 26.9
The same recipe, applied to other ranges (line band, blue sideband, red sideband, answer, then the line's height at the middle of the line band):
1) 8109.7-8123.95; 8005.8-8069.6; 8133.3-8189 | 1.3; 24.4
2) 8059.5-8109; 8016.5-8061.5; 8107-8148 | -5.0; 22.7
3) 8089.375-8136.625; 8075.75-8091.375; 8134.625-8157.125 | 1.8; 24.6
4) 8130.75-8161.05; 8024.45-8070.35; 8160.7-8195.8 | 2.8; 26.4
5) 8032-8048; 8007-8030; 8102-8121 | -2.2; 20.7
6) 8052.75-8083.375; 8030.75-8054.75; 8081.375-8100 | -1.8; 23.8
